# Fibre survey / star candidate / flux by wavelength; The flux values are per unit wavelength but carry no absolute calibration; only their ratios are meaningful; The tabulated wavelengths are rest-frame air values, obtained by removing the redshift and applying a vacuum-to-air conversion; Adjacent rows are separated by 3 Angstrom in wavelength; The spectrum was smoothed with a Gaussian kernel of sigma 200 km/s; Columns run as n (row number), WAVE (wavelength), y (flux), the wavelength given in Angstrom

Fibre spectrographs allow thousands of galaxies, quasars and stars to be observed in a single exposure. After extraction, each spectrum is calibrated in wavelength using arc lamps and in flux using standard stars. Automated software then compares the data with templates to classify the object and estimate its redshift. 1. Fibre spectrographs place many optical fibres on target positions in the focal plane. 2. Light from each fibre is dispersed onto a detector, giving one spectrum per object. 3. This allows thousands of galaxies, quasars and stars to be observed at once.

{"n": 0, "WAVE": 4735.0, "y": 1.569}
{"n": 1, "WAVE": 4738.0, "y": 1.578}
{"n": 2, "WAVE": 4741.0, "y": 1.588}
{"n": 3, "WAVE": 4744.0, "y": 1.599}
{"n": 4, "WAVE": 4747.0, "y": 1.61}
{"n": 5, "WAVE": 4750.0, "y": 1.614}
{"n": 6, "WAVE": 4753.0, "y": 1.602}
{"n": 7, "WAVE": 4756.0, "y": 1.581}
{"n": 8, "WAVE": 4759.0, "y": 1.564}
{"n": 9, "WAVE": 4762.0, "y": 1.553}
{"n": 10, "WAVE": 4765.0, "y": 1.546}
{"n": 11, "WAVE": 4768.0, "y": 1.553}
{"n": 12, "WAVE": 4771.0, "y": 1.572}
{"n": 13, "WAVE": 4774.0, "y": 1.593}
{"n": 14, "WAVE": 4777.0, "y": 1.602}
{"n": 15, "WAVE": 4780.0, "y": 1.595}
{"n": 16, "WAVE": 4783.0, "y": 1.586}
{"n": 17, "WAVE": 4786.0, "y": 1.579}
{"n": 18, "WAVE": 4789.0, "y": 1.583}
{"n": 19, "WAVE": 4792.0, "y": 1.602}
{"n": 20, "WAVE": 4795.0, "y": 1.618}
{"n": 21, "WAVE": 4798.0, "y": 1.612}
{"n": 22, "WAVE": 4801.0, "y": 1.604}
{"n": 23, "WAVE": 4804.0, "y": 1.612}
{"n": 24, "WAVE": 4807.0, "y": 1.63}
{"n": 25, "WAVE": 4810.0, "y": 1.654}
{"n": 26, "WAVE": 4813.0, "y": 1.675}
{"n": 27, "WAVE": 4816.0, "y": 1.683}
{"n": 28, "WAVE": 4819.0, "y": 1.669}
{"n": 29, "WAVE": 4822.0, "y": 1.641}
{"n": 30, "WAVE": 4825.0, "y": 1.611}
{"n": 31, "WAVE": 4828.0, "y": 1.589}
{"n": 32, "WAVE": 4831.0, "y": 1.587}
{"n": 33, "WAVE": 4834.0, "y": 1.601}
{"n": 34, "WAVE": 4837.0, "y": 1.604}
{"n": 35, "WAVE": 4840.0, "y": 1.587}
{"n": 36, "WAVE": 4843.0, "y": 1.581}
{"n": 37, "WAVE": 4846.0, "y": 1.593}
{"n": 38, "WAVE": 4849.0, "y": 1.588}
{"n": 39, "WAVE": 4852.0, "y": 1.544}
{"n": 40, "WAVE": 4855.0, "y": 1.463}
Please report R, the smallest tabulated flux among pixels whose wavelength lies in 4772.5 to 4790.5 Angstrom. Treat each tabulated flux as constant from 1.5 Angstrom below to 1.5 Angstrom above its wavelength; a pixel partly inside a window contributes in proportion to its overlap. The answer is 1.579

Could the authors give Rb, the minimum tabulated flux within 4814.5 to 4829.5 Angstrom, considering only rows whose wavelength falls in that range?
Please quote 1.589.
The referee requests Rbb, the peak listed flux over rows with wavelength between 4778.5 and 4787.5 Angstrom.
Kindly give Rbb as 1.595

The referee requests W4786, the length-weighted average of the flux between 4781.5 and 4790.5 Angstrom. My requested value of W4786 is 1.58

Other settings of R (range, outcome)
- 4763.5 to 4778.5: 1.546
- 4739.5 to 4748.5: 1.588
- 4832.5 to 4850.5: 1.581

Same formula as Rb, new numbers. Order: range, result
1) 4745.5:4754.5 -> 1.602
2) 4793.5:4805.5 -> 1.604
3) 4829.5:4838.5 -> 1.587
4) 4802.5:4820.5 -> 1.612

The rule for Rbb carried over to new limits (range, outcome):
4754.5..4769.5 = 1.581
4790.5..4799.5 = 1.618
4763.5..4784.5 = 1.602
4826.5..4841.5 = 1.604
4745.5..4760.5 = 1.614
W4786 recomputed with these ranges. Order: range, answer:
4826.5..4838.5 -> 1.6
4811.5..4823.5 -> 1.67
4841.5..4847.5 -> 1.59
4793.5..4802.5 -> 1.61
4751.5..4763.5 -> 1.57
